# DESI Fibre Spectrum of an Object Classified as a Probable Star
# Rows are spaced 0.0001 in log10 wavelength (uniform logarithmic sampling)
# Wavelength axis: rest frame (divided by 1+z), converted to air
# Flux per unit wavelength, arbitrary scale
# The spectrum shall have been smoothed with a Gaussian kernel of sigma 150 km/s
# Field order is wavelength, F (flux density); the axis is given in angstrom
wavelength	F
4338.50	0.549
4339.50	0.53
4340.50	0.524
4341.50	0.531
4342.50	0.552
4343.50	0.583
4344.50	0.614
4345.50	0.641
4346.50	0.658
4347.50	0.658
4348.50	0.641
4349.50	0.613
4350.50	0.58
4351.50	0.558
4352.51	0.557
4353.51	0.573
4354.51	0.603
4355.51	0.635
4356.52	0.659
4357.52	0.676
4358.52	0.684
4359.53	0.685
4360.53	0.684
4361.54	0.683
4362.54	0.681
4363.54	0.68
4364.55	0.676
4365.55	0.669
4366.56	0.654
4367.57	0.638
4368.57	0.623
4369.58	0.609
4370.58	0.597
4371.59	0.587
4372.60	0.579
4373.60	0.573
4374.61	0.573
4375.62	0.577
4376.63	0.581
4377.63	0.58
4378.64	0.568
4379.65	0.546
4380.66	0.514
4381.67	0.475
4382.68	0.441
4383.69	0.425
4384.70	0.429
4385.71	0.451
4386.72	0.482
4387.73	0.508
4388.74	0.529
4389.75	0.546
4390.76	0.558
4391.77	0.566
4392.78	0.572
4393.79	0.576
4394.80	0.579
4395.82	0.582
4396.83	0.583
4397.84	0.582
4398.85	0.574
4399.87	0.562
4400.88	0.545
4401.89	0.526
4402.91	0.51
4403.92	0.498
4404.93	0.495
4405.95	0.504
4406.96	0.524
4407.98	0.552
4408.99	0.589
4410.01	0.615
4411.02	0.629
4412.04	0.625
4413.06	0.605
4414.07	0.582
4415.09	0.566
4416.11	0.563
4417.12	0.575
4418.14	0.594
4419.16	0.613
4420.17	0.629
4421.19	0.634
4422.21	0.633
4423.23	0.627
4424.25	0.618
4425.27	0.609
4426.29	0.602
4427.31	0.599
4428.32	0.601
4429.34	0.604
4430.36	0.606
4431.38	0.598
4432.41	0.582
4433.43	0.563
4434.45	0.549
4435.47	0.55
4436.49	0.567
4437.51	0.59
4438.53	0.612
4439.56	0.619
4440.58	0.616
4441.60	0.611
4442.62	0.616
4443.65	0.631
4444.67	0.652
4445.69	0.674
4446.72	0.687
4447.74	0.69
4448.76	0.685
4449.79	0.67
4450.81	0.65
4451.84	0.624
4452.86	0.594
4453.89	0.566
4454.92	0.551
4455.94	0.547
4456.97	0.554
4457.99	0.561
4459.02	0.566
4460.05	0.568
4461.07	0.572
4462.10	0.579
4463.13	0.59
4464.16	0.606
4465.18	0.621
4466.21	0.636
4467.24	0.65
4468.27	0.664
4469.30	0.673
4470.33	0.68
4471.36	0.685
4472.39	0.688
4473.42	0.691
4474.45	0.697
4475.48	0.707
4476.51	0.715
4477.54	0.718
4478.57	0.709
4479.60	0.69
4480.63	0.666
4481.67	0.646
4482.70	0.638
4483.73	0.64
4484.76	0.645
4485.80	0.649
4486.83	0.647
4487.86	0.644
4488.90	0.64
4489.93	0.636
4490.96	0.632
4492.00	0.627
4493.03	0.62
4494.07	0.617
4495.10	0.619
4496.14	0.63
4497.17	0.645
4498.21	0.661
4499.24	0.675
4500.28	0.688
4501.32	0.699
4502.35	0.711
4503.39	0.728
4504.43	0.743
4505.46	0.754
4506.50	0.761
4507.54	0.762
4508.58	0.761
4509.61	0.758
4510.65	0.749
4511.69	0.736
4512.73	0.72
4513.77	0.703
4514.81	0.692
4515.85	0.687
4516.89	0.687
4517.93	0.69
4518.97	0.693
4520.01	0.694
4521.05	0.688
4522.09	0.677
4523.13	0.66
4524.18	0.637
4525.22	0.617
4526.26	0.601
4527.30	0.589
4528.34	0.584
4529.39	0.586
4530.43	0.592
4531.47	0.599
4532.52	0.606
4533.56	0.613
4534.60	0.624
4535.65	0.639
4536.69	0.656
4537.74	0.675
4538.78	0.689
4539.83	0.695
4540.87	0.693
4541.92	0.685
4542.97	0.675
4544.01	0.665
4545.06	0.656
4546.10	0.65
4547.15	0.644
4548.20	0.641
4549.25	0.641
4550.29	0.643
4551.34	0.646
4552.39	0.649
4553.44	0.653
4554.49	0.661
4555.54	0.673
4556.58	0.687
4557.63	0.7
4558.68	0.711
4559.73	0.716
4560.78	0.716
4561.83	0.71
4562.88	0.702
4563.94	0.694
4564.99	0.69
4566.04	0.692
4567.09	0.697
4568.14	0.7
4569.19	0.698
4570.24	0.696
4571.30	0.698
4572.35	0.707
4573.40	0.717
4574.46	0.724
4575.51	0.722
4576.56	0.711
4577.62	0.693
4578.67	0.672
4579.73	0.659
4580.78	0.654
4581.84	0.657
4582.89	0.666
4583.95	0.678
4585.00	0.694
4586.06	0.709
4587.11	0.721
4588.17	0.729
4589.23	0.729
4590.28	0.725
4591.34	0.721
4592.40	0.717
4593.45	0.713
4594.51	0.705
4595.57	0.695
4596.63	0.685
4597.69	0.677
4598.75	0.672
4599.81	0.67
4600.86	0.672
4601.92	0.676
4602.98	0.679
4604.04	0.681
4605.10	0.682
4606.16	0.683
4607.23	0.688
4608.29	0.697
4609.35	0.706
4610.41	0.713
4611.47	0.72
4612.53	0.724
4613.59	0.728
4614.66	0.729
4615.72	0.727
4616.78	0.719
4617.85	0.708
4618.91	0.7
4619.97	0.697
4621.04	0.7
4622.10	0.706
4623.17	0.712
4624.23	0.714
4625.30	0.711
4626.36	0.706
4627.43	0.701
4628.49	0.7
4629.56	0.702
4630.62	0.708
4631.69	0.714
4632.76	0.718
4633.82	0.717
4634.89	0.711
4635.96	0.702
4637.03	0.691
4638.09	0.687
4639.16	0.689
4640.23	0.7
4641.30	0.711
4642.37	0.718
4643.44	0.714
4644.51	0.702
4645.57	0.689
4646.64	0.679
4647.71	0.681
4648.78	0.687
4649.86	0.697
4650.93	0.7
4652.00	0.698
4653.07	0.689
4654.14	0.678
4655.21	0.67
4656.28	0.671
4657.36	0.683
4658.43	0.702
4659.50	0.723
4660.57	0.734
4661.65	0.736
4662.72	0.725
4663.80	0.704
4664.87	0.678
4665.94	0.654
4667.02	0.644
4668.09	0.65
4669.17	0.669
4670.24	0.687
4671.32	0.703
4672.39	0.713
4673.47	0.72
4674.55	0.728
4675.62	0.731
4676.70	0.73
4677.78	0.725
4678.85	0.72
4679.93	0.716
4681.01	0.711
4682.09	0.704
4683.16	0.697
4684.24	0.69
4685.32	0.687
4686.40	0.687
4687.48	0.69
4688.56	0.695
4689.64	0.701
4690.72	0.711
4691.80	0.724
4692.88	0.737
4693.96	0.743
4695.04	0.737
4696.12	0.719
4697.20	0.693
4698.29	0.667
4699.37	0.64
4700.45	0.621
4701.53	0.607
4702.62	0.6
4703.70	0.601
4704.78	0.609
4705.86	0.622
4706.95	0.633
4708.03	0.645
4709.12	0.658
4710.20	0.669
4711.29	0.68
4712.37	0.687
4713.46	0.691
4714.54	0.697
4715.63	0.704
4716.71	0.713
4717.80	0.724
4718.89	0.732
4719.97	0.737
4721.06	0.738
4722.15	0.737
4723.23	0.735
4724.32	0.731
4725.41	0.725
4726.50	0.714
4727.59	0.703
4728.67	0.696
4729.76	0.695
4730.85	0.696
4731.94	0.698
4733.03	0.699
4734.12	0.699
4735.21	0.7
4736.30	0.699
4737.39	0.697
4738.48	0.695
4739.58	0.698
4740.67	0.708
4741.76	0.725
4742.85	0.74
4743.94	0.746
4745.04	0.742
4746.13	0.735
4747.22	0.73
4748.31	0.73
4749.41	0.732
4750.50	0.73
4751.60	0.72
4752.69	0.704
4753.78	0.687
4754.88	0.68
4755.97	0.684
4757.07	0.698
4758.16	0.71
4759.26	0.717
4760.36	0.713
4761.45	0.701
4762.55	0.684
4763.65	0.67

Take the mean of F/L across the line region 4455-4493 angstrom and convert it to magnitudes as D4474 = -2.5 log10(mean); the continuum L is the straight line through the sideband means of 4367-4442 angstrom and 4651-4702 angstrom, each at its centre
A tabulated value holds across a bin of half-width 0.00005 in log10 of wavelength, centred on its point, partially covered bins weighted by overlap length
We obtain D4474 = -0.07 mag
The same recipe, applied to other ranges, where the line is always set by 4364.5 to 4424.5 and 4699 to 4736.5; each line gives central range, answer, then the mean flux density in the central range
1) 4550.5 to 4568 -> -0.10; 0.687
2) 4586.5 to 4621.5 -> -0.10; 0.703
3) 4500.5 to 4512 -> -0.22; 0.741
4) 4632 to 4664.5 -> -0.07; 0.7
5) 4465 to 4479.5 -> -0.15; 0.683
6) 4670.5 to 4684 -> -0.07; 0.715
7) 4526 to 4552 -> -0.04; 0.64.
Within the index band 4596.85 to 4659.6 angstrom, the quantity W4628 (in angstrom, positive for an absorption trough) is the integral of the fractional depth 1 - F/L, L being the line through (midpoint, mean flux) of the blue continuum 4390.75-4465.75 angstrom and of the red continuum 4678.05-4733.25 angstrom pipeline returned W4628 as -3.3 angstrom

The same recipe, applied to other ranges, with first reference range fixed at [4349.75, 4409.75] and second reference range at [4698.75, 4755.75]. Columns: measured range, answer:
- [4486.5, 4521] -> -4.0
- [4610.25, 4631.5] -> -1.7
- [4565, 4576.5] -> -1.2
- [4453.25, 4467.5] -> 0.5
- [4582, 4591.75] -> -0.9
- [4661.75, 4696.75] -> -1.4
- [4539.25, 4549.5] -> -0.6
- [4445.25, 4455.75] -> -0.7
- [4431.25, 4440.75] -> 0.2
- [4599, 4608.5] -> -0.4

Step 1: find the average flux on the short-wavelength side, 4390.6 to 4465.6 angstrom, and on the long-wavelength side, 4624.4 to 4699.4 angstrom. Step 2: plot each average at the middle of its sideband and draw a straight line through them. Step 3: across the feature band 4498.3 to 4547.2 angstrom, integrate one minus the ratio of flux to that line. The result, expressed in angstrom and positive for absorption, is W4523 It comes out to -3.2 angstrom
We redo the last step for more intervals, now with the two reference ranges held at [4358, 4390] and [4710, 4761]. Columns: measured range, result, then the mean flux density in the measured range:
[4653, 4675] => -0.3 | 0.693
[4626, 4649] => -0.9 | 0.702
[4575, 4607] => -1.6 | 0.691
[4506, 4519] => -1.9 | 0.724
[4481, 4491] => -0.4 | 0.642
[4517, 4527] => -0.4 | 0.661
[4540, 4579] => -2.3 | 0.685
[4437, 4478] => -1.5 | 0.633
